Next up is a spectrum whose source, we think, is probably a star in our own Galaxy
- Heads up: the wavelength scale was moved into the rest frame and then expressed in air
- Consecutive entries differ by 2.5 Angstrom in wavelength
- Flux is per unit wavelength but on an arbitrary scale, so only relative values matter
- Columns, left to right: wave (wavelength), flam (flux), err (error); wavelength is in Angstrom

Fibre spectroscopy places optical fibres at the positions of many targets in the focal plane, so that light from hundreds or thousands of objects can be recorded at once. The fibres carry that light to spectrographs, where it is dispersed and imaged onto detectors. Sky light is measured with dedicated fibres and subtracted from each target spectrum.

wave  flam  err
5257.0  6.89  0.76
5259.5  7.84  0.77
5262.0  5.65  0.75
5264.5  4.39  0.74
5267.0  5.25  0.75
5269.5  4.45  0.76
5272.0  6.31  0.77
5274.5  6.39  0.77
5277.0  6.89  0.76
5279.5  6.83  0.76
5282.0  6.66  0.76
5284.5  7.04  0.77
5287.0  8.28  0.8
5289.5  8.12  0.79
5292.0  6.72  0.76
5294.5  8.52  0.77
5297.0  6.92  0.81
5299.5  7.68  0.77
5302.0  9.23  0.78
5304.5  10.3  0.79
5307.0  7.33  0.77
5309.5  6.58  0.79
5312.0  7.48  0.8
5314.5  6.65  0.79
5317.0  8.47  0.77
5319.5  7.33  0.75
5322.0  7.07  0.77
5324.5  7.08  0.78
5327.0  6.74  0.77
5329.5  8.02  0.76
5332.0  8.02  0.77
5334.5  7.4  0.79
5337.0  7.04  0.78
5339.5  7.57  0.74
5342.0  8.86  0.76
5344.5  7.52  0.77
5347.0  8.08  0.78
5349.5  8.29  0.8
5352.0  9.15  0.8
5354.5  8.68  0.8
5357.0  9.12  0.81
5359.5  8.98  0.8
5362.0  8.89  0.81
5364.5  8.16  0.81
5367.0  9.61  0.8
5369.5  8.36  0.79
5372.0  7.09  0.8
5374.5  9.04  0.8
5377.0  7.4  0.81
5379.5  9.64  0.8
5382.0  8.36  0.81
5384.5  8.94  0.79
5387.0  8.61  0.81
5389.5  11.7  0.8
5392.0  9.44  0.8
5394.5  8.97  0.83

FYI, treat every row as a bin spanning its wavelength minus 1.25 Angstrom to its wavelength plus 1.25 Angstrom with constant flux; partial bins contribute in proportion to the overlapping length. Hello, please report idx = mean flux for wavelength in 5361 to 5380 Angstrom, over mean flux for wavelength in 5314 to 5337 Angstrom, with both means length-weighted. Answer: 1.1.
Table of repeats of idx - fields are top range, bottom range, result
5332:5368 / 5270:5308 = 1.12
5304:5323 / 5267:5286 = 1.20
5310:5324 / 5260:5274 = 1.36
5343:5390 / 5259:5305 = 1.25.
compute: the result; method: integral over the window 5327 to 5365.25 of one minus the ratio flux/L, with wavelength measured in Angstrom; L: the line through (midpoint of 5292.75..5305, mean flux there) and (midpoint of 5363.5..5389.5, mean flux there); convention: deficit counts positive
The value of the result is 1.6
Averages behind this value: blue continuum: 8.35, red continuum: 8.68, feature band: 8.2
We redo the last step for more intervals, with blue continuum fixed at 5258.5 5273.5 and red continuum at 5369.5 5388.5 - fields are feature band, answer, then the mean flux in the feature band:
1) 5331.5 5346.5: -0.5 Angstrom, 7.74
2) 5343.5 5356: -1.0 Angstrom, 8.38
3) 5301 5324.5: -3.4 Angstrom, 7.77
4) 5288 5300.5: -2.5 Angstrom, 7.6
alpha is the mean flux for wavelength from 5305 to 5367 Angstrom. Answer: 7.92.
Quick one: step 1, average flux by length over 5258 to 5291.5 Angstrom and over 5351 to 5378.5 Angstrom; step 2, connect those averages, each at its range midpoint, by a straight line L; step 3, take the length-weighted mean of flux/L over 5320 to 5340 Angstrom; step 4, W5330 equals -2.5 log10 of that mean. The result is 0.06 mag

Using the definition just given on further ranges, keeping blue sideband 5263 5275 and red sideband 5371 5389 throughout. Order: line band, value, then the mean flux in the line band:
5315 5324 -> -0.11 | 7.5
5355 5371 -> -0.09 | 8.82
